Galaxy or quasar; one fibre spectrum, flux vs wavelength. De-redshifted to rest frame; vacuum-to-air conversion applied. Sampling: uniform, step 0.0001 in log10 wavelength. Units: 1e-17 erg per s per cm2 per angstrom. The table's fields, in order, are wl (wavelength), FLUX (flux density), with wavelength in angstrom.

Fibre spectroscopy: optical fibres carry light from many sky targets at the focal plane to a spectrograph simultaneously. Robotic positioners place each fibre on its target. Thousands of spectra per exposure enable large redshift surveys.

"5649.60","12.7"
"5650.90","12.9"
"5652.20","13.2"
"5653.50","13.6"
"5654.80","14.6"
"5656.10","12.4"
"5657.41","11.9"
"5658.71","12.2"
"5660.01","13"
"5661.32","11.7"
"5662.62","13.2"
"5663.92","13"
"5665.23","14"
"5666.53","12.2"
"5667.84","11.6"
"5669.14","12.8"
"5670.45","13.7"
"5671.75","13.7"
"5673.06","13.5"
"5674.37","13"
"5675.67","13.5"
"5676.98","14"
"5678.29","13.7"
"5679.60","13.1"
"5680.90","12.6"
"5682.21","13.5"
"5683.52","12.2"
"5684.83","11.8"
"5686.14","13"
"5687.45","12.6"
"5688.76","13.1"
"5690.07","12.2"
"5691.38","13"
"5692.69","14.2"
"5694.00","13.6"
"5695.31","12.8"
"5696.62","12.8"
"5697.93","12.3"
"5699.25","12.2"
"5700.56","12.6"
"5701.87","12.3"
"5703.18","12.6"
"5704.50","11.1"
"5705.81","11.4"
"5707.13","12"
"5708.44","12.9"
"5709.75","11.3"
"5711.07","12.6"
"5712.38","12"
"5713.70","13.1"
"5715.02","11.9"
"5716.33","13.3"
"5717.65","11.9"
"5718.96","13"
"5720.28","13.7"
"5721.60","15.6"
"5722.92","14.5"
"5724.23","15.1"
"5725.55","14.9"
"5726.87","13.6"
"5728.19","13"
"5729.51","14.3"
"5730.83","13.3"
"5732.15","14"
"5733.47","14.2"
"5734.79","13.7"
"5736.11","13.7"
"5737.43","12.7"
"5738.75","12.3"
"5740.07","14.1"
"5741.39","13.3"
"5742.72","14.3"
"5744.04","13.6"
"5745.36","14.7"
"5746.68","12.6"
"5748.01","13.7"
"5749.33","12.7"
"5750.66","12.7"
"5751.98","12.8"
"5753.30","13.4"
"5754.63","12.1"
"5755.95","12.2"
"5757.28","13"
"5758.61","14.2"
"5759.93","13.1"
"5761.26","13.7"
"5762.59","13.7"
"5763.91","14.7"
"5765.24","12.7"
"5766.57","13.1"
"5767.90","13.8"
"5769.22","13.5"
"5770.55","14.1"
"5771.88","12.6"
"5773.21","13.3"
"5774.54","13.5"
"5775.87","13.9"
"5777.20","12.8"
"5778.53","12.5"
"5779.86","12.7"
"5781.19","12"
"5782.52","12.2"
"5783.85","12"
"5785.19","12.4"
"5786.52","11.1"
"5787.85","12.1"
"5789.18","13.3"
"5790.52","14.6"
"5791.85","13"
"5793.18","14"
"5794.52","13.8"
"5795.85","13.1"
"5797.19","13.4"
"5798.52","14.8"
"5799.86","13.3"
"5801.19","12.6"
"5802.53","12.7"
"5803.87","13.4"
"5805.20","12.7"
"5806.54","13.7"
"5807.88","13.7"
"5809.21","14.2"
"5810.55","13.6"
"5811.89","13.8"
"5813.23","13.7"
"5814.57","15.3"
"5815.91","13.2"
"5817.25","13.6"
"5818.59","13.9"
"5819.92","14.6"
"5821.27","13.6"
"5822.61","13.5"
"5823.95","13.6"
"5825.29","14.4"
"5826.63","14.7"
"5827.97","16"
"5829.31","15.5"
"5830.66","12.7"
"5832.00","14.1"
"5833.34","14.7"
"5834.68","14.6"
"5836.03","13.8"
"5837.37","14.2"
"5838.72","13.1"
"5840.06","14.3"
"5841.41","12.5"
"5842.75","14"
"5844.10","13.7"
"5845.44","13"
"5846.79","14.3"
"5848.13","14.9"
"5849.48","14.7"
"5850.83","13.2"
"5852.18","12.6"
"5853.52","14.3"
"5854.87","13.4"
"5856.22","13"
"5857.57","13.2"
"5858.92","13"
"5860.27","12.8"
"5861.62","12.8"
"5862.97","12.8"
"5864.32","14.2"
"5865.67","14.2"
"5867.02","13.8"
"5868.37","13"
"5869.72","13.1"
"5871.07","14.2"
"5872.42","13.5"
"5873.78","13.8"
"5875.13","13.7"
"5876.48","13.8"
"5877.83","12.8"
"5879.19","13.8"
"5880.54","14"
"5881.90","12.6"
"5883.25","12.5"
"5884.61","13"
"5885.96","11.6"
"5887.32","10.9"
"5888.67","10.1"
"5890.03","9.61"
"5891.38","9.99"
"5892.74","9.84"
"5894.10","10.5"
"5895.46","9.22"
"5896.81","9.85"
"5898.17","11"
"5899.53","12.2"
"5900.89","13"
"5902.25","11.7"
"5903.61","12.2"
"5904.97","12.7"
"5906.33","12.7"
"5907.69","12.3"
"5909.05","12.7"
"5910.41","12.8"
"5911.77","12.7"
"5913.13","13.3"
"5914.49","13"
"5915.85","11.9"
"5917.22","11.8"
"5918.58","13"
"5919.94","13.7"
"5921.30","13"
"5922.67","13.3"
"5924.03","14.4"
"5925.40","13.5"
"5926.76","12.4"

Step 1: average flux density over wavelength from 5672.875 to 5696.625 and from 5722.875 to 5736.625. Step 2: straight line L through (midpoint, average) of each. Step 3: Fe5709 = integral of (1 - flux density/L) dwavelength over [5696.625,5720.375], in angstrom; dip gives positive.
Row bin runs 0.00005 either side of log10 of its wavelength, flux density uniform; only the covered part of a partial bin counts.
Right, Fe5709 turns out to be 2.17 angstrom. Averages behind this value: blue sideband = 13.1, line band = 12.3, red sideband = 14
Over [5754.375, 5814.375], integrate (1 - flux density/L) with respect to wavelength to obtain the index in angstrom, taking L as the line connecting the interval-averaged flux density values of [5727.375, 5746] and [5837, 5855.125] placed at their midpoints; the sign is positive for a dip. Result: 2.0 angstrom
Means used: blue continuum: 13.7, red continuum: 13.7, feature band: 13.2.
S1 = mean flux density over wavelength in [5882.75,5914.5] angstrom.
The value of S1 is 11.6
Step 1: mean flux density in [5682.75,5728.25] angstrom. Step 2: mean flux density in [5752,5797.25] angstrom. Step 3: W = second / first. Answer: 1.02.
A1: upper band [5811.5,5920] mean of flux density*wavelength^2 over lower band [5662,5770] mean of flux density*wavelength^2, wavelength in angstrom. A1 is 1.05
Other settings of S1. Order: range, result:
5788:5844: 13.8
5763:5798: 13.1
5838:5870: 13.5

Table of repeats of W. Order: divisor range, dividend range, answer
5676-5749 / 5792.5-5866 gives 1.05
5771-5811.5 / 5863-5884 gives 1.03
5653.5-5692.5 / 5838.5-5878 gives 1.05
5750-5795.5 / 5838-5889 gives 1.02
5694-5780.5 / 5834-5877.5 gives 1.03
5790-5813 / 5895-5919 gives 0.90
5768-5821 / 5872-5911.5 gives 0.90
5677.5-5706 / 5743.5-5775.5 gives 1.05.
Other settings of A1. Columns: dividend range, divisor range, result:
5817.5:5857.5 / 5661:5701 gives 1.14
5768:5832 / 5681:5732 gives 1.08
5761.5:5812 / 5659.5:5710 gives 1.07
